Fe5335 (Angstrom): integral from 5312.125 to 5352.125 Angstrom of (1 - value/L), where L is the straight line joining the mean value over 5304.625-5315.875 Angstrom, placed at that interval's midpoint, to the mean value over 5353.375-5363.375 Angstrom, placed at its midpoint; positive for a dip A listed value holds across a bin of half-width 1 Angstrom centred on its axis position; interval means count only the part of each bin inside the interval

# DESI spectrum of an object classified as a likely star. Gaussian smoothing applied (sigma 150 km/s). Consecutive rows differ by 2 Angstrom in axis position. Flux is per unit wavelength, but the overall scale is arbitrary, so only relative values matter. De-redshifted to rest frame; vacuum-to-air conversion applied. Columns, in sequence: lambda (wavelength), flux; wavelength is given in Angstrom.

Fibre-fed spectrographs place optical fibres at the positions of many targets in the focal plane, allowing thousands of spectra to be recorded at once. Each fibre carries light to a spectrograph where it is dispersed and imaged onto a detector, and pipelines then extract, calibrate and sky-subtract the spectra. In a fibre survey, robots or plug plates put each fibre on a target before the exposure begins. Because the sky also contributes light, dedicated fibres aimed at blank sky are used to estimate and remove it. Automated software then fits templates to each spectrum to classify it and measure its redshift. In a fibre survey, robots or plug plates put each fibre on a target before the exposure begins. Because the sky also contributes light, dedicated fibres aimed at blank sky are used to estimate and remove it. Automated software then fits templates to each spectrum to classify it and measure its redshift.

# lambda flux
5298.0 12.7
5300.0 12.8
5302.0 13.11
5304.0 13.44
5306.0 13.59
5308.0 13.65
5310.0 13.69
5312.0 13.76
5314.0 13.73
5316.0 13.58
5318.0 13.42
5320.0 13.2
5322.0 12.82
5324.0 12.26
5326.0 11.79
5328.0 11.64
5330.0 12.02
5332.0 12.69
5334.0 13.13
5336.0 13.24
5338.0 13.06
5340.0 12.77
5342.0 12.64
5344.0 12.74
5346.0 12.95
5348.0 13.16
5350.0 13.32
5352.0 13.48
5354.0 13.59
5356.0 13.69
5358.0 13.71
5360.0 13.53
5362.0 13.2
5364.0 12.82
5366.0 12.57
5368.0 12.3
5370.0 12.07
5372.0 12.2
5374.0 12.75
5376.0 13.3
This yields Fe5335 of 2.1 Angstrom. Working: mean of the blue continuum 13.7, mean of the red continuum 13.5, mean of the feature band 12.9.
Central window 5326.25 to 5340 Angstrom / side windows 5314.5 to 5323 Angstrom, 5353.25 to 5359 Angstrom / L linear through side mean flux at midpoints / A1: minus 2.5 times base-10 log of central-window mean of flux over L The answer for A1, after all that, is 0.07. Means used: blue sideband 13.3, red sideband 13.7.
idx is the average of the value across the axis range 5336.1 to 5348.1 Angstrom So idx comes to 12.9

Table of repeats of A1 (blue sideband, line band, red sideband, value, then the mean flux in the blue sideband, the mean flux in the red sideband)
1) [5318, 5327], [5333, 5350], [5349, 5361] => 0.02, 12.6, 13.6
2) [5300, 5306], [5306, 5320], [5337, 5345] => -0.04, 13.2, 12.8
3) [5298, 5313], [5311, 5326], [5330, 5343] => 0.00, 13.4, 12.9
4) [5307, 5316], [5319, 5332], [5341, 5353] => 0.09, 13.7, 13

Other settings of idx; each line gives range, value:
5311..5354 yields 12.9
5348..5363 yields 13.5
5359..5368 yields 12.9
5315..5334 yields 12.6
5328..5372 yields 12.9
